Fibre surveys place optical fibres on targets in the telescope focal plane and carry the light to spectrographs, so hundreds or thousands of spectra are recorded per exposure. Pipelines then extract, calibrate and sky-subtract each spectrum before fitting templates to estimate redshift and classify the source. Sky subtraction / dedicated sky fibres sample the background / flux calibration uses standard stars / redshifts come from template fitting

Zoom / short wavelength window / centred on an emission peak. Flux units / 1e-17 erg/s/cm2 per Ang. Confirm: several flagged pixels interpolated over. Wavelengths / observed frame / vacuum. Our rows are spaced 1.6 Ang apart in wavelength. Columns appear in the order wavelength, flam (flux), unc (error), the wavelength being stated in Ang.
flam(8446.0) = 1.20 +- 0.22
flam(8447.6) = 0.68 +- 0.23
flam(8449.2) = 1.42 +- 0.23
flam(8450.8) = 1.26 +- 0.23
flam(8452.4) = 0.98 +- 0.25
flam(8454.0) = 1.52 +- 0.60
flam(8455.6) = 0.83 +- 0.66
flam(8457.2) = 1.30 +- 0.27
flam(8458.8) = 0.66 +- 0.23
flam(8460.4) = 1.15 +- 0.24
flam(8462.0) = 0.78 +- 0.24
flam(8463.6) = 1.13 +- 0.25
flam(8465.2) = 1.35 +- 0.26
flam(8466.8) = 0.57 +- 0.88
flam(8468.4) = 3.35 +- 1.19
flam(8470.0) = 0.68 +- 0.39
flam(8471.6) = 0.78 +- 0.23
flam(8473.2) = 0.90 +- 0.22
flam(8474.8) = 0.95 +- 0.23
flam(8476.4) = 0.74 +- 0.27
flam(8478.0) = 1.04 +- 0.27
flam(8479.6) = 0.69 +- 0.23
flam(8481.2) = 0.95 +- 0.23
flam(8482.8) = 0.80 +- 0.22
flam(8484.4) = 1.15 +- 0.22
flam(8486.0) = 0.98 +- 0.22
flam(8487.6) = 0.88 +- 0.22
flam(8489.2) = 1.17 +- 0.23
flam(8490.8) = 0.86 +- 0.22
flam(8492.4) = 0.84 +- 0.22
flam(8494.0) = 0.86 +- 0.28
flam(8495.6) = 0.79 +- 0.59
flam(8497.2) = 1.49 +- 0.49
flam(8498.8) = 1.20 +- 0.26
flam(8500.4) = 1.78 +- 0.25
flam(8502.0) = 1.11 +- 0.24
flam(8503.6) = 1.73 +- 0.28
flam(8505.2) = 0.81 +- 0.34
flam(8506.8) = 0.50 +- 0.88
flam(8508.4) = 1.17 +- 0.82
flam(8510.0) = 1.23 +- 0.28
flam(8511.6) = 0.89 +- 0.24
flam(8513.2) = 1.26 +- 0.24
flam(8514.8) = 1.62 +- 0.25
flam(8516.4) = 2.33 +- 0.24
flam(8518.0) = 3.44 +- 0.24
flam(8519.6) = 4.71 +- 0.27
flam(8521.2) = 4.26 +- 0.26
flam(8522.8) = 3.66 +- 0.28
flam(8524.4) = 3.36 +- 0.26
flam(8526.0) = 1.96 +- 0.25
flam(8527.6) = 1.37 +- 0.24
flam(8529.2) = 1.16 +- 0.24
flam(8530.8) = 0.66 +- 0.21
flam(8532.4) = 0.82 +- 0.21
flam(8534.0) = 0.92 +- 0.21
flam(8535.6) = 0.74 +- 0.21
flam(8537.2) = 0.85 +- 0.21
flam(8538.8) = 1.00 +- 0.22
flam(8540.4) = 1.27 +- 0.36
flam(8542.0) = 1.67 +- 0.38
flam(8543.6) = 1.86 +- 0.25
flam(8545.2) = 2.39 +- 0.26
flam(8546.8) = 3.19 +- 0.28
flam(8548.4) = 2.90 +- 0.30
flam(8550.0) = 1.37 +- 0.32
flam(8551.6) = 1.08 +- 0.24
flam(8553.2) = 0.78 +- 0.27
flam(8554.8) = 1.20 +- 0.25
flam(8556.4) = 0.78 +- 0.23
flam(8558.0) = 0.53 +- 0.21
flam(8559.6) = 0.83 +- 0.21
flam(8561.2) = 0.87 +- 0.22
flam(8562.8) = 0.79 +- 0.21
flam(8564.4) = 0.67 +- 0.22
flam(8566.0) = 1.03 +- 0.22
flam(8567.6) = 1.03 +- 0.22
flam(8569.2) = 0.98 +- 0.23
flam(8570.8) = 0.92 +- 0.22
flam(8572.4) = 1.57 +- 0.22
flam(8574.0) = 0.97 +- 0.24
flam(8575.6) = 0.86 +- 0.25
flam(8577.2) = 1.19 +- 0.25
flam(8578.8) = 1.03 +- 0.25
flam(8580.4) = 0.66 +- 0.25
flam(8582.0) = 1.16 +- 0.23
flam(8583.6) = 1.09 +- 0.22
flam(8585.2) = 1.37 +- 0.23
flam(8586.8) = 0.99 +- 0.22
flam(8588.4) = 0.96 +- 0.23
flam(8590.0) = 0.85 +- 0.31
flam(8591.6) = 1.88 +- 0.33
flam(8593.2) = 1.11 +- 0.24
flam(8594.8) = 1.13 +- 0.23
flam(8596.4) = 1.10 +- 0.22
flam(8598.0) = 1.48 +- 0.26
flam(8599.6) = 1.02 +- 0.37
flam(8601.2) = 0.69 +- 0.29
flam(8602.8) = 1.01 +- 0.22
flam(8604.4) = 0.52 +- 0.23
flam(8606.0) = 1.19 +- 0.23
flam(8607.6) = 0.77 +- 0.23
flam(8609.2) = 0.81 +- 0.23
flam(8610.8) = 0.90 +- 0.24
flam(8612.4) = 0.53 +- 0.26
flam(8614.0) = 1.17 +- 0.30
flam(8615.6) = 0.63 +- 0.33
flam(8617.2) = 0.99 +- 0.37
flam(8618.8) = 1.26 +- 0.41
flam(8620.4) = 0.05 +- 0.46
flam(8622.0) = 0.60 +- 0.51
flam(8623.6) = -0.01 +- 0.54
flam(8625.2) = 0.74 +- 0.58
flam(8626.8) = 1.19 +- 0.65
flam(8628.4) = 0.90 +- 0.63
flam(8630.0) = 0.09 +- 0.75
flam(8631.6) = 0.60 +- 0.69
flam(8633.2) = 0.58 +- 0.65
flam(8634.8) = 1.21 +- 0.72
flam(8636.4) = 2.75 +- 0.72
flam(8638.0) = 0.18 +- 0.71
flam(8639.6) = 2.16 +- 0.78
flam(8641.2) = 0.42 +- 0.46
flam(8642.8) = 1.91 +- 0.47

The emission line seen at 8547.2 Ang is [N II] 6583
